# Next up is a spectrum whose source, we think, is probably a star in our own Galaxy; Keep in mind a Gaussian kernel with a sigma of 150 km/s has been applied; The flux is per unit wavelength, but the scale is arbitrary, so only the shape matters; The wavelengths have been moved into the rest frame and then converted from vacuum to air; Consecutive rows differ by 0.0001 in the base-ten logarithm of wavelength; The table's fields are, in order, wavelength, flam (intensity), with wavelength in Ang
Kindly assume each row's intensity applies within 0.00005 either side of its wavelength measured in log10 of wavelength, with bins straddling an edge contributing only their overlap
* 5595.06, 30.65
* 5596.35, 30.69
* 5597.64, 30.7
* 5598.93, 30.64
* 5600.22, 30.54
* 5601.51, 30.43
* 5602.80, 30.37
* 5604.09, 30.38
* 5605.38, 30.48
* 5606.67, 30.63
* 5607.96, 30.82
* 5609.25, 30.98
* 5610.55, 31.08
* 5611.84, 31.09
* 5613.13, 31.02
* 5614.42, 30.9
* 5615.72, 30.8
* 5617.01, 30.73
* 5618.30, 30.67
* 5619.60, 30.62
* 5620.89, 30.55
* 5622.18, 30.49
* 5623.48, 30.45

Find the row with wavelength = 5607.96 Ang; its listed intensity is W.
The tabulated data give 30.82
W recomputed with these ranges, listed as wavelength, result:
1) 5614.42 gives 30.9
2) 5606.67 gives 30.63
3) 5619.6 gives 30.62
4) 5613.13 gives 31.02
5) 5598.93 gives 30.64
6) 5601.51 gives 30.43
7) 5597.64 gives 30.7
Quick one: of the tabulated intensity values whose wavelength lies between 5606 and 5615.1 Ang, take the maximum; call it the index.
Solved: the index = 31.09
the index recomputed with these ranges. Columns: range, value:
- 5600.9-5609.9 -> 30.98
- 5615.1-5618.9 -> 30.8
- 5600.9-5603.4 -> 30.43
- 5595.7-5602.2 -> 30.7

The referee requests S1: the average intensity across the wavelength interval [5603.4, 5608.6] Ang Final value 30.6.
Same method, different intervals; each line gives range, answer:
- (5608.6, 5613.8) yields 31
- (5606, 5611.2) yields 30.9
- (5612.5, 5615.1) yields 30.9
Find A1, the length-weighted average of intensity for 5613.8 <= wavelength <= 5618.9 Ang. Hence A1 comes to 30.8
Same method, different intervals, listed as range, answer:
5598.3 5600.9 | 30.6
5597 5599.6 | 30.6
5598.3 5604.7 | 30.5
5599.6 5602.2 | 30.5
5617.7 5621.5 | 30.6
